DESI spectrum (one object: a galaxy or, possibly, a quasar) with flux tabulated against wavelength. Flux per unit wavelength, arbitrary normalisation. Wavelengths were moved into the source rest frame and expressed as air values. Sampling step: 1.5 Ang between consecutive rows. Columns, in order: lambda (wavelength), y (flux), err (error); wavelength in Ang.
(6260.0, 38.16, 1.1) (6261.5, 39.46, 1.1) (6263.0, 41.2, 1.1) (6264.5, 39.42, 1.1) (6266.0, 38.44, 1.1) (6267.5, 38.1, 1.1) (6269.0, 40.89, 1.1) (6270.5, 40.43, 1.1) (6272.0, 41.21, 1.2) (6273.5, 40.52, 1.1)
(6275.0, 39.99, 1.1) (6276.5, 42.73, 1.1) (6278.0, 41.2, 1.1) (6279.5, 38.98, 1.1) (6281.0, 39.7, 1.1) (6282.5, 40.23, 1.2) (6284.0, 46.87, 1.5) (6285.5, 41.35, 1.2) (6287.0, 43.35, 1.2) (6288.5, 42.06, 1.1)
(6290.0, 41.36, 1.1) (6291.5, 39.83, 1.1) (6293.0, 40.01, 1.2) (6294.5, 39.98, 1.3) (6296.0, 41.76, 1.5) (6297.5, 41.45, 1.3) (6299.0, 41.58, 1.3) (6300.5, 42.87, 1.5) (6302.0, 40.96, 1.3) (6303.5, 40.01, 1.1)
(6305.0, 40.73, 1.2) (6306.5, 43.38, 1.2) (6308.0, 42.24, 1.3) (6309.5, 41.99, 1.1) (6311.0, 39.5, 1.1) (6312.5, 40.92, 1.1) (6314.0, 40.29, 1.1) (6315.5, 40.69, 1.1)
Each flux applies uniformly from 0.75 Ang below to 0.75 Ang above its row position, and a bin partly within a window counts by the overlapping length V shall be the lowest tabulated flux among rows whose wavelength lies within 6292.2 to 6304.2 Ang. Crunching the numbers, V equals 39.98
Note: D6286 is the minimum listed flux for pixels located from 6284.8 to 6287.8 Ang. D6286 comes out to 41.35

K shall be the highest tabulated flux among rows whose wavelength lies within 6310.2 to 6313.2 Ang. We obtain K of 40.92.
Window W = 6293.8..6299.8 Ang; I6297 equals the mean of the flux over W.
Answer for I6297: 41.2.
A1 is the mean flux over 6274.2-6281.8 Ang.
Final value 40.5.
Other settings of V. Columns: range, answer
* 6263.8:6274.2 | 38.1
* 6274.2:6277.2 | 39.99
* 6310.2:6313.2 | 39.5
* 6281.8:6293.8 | 39.83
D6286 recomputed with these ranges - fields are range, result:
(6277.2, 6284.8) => 38.98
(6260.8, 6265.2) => 39.42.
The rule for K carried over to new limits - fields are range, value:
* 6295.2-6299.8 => 41.76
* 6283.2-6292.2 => 46.87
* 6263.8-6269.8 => 40.89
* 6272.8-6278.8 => 42.73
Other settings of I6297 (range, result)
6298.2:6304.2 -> 41.4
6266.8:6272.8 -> 40.2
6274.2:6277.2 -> 41.3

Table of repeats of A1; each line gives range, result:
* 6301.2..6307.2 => 41.3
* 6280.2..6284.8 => 42.2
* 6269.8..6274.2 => 40.7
